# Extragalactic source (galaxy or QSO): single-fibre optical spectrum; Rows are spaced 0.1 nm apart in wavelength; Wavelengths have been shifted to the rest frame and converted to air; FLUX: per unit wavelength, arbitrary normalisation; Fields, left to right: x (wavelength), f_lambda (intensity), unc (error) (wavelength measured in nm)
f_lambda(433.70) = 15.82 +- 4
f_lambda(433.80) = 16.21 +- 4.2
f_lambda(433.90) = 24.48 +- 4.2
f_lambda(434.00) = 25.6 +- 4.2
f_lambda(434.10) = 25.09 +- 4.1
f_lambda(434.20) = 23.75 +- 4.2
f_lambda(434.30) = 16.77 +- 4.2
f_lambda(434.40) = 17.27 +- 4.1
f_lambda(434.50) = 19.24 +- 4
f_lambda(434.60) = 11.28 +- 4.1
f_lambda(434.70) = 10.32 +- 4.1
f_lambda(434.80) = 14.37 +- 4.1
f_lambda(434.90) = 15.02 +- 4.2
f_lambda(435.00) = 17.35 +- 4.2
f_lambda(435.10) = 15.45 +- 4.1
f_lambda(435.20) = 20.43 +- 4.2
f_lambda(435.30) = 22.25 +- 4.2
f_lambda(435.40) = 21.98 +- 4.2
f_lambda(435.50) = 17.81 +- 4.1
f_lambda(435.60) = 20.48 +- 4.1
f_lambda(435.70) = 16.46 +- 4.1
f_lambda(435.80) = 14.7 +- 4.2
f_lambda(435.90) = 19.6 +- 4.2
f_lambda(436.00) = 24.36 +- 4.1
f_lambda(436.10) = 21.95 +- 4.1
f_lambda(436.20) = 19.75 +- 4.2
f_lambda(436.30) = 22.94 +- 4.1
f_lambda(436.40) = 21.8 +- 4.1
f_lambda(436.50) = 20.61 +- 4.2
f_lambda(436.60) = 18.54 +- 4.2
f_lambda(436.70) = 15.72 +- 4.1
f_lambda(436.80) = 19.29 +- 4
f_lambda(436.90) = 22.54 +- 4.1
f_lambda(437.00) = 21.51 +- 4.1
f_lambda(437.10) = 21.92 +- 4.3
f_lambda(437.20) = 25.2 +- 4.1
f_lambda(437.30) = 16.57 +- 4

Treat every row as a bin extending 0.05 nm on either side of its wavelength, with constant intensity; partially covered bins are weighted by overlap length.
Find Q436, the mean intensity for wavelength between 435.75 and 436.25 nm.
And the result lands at 20.1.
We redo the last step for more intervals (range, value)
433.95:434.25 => 24.8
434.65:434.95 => 13.2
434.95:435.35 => 18.9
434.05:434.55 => 20.4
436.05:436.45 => 21.6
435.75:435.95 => 17.1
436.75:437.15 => 21.3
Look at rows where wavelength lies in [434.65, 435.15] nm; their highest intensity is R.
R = 17.35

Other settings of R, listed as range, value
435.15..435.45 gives 22.25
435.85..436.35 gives 24.36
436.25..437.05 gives 22.94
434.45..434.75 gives 19.24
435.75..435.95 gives 19.6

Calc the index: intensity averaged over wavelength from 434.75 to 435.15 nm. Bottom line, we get 15.5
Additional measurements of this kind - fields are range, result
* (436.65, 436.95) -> 19.2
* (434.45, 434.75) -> 13.6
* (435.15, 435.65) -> 20.6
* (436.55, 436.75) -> 17.1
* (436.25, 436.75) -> 19.9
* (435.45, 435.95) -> 17.8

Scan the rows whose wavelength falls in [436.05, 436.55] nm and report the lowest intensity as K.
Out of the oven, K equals 19.75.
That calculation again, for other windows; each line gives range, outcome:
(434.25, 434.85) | 10.32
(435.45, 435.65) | 17.81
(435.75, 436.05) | 14.7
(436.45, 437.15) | 15.72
